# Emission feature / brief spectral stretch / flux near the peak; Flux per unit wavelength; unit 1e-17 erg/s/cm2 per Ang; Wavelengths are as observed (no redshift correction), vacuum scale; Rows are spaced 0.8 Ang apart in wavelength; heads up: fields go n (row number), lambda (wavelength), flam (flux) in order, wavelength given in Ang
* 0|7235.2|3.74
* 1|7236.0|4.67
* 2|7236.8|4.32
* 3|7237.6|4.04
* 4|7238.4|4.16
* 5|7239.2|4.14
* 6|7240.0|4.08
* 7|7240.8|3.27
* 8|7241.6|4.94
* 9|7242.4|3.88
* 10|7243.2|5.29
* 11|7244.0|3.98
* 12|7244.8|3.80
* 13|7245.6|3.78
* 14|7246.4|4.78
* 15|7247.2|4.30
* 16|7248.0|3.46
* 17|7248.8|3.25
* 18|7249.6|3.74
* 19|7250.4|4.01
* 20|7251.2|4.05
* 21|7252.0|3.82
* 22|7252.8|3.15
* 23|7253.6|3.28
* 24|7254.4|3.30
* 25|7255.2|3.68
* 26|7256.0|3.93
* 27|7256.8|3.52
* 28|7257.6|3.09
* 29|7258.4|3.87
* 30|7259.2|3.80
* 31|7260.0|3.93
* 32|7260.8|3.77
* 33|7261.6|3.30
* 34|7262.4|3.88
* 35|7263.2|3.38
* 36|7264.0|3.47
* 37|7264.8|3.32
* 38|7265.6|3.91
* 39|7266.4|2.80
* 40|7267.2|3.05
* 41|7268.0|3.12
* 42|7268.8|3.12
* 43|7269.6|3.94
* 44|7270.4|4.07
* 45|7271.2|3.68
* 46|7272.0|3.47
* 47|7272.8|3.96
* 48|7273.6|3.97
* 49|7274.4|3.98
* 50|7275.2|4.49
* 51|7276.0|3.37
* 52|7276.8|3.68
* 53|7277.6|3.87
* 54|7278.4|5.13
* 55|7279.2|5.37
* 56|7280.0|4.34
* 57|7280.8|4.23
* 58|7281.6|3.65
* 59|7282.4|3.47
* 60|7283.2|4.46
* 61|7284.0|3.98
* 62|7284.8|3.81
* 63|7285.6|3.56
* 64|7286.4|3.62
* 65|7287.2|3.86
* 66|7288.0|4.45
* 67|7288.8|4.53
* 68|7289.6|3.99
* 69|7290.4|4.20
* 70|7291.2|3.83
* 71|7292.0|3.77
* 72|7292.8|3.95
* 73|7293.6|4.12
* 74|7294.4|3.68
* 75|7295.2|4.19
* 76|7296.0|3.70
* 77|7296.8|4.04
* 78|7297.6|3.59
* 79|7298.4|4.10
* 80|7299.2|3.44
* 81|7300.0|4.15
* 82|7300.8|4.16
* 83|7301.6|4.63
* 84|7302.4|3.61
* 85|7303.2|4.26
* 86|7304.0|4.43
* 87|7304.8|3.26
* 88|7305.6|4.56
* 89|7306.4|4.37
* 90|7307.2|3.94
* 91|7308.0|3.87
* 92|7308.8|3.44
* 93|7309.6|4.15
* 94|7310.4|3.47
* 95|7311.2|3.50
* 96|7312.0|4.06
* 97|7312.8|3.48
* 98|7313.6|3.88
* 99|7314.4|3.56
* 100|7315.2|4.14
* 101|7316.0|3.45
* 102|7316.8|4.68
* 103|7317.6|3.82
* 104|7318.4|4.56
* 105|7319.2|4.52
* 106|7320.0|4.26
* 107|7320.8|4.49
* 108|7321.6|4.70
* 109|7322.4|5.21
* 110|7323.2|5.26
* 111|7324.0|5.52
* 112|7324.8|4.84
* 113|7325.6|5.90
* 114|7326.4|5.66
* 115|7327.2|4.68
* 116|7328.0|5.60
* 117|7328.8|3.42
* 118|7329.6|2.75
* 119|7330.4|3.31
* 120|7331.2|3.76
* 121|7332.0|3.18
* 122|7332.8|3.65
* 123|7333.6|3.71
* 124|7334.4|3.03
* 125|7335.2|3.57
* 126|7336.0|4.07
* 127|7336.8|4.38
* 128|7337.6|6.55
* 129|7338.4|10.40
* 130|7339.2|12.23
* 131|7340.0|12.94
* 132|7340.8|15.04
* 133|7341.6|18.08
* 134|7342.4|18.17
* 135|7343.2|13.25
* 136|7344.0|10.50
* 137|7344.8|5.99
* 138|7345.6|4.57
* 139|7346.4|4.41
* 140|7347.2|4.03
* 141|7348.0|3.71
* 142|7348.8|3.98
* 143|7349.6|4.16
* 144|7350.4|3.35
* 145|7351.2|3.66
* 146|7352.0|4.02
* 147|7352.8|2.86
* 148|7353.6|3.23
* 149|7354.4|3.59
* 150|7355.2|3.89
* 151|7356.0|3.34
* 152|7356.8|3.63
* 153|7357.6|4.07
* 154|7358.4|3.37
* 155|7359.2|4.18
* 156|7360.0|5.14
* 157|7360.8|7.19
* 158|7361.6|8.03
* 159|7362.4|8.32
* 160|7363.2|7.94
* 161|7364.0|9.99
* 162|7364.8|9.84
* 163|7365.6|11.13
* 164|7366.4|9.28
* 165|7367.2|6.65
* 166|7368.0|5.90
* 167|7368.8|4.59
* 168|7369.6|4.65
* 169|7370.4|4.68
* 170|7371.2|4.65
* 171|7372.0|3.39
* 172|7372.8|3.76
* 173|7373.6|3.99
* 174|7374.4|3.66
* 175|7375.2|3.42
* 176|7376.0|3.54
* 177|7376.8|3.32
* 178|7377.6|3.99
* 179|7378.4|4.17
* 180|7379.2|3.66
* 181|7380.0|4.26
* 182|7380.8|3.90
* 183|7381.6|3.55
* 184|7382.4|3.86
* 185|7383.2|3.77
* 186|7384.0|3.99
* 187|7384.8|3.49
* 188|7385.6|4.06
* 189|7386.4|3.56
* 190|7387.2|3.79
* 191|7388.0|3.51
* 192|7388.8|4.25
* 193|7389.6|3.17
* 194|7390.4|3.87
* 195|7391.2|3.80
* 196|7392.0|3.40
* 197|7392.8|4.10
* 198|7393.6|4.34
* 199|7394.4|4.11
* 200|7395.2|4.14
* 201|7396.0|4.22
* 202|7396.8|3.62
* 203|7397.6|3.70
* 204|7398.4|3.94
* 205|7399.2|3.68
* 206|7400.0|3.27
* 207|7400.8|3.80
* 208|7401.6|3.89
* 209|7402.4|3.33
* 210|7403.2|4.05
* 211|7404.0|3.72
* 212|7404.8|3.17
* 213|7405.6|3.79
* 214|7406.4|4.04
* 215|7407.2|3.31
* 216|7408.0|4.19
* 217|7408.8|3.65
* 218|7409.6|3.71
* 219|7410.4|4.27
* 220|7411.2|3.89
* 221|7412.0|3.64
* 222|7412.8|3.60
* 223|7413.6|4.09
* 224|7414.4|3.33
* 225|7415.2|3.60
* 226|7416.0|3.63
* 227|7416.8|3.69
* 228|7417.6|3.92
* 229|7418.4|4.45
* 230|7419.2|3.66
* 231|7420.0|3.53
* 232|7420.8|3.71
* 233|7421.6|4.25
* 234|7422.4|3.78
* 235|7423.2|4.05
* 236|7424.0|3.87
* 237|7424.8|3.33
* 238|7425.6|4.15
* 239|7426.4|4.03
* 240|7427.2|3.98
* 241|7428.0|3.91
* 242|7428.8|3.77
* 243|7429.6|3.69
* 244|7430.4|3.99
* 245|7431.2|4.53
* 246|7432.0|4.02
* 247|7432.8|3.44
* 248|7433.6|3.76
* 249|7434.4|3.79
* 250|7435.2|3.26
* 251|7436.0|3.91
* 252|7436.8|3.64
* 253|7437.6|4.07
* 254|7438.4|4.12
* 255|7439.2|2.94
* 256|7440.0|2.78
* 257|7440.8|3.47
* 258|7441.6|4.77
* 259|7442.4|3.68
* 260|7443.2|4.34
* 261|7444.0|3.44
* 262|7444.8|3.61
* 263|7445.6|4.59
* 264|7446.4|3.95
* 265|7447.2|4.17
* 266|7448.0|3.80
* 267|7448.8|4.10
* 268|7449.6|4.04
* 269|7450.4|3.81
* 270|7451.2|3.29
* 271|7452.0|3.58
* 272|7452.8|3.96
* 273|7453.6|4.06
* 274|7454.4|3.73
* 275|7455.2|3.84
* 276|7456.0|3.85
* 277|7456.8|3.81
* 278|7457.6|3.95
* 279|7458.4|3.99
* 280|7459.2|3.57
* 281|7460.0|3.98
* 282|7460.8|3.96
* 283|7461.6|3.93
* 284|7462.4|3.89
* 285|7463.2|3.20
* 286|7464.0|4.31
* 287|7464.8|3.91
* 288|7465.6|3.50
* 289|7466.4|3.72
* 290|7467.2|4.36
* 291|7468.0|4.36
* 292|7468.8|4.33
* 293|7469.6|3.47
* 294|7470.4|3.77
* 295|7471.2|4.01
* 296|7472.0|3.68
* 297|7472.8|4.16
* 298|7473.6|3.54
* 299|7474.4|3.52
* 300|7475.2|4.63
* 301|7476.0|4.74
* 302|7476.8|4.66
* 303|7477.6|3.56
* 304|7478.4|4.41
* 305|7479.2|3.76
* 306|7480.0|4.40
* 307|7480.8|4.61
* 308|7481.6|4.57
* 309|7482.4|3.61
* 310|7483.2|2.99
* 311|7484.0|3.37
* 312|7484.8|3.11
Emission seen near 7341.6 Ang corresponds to H-alpha 6563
